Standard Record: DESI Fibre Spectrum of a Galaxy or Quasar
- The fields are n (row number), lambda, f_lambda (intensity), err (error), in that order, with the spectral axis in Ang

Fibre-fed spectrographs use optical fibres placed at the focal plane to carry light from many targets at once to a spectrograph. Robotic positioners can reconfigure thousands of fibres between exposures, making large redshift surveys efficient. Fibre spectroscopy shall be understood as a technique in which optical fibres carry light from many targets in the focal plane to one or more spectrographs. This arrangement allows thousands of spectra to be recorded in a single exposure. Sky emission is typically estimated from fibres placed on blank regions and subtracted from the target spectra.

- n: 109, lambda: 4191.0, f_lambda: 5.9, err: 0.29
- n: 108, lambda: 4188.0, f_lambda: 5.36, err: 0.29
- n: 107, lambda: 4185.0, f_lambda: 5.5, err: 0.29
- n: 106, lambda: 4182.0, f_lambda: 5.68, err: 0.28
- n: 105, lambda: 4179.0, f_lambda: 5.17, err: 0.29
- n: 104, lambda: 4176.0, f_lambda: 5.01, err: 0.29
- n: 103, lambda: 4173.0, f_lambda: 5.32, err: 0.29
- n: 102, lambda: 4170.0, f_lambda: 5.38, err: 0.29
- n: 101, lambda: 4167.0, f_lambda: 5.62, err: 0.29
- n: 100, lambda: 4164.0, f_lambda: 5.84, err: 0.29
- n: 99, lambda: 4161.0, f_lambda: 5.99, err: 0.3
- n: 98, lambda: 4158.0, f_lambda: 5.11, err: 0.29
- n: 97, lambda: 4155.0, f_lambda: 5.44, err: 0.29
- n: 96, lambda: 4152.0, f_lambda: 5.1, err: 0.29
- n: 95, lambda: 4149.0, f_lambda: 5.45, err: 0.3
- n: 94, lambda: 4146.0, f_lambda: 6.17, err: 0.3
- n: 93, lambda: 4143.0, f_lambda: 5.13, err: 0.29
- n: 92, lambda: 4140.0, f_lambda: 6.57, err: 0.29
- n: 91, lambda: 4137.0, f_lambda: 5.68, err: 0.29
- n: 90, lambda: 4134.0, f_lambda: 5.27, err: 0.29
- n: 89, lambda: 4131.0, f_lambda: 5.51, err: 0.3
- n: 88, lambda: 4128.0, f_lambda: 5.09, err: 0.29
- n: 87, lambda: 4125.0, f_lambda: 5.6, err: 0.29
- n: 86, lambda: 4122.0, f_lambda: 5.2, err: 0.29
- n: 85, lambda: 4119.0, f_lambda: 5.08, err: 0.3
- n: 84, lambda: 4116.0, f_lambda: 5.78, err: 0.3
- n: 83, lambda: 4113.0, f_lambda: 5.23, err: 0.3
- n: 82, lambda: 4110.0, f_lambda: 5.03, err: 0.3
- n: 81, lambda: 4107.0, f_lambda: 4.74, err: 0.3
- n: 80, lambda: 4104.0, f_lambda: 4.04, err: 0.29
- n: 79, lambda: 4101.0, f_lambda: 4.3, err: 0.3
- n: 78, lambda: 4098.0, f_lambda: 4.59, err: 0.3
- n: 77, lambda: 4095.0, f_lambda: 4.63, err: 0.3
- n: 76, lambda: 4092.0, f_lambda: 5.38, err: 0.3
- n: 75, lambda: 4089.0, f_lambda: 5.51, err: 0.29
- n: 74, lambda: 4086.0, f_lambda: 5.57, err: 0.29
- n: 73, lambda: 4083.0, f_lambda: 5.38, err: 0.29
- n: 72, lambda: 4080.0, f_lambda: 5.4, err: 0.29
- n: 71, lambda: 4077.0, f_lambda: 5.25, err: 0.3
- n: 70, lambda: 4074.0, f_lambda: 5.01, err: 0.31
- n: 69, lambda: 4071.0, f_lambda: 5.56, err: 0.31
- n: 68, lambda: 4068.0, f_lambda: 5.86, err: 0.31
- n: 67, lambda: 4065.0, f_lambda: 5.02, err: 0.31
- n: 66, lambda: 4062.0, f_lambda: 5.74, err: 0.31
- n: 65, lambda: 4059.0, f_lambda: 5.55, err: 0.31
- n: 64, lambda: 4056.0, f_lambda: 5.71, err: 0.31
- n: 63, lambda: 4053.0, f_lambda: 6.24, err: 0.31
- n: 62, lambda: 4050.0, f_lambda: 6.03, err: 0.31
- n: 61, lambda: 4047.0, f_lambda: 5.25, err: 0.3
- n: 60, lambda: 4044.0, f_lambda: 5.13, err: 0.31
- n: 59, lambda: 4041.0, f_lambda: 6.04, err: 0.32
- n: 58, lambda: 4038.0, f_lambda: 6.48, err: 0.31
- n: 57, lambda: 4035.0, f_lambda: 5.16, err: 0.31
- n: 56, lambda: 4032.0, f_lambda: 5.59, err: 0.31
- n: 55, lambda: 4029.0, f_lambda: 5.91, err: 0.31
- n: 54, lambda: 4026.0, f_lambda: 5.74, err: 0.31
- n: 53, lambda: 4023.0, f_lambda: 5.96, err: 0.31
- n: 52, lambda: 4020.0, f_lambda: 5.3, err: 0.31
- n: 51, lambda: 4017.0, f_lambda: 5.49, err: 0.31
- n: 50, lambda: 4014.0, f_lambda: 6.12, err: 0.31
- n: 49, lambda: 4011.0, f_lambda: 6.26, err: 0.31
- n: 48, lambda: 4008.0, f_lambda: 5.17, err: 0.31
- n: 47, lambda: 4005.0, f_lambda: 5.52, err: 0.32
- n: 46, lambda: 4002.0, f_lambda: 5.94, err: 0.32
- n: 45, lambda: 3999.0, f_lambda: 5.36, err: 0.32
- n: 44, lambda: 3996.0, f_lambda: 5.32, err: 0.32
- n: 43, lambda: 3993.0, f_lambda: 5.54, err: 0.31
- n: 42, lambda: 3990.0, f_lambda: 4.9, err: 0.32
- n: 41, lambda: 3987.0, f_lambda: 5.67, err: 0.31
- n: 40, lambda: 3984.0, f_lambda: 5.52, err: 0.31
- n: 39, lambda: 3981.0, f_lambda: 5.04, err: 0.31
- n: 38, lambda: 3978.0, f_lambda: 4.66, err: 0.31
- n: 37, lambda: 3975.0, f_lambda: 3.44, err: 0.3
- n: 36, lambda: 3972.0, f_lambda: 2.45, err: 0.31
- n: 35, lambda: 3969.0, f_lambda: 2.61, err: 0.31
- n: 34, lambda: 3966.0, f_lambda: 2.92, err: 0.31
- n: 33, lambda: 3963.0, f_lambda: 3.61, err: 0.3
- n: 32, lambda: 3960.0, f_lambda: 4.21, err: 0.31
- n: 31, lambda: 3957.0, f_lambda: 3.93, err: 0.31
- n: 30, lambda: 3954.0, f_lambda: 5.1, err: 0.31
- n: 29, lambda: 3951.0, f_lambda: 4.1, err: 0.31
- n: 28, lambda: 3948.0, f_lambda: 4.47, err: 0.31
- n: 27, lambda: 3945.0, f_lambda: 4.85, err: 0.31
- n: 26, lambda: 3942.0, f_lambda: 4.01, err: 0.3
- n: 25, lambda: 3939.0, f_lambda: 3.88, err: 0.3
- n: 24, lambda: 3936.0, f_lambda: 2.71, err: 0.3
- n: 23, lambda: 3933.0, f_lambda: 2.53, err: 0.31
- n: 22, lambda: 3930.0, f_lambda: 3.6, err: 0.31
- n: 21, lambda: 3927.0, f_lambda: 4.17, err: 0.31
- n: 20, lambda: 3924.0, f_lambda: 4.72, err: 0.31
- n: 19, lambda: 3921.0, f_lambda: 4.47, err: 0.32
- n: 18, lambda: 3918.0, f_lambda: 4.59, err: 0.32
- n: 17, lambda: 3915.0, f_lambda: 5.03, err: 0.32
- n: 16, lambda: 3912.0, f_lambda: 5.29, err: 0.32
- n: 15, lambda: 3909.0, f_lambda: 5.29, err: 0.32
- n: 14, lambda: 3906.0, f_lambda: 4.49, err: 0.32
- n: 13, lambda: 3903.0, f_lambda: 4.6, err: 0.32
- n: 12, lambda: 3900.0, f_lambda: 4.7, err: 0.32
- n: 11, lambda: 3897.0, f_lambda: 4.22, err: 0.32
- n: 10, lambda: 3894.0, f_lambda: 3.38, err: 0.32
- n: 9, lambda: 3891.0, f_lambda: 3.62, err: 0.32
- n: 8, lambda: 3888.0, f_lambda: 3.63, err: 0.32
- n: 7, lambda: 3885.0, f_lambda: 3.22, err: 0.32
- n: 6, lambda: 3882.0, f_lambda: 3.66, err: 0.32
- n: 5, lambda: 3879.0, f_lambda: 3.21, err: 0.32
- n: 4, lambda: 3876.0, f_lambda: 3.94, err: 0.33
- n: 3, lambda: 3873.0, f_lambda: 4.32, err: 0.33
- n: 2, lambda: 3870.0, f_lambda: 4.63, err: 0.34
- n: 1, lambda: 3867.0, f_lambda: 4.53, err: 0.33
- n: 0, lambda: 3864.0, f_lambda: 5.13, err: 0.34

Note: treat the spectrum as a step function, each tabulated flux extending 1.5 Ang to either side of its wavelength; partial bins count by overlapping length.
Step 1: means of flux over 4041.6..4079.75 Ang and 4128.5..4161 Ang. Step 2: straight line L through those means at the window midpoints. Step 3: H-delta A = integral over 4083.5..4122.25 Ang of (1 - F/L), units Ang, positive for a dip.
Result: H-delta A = 3.7 Ang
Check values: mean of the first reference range 5.54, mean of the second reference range 5.55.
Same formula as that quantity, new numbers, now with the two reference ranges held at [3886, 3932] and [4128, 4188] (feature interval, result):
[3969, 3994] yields 0.98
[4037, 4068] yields -4.30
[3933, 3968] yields 4.98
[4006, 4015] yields -1.85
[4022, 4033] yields -2.02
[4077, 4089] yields -0.63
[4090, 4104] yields 1.46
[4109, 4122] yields 0.08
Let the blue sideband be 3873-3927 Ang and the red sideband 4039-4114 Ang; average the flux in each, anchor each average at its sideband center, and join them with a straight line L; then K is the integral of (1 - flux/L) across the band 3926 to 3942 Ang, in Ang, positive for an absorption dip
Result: 3.7 Ang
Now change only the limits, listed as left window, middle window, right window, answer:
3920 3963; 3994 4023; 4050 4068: -3.7 Ang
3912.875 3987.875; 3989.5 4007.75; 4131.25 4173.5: -4.1 Ang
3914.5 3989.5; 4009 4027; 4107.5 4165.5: -4.8 Ang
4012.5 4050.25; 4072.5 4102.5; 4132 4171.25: 2.9 Ang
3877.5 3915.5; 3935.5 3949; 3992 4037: 1.9 Ang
